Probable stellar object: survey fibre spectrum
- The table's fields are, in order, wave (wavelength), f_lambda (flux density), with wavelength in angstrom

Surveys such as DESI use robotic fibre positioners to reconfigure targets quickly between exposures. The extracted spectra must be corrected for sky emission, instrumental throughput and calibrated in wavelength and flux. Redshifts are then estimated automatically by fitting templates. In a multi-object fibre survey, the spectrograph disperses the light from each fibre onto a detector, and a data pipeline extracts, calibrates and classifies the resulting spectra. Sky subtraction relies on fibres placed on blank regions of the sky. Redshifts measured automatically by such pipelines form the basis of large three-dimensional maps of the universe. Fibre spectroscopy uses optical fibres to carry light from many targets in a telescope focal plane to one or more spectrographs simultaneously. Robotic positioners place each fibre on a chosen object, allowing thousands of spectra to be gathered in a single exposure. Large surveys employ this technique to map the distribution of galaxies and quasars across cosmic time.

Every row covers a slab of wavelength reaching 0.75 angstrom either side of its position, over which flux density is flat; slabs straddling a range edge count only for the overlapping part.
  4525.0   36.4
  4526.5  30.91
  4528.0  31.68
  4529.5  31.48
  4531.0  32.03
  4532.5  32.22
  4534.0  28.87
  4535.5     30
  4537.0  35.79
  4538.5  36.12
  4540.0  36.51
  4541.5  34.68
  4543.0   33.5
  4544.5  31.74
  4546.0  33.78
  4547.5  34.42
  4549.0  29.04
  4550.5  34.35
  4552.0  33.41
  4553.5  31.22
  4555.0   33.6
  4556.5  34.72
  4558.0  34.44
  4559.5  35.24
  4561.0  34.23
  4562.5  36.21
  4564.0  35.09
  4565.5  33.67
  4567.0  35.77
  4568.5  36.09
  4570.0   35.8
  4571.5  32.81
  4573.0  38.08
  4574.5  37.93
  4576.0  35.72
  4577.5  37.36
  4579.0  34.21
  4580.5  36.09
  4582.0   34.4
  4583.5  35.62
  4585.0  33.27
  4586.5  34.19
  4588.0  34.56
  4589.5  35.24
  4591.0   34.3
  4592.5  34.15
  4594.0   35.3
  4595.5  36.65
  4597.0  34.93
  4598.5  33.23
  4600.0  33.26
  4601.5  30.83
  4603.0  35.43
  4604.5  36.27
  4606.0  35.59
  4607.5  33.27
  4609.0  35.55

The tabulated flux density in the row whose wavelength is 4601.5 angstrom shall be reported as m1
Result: 30.83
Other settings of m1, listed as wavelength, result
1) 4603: 35.43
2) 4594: 35.3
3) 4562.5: 36.21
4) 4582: 34.4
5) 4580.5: 36.09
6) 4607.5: 33.27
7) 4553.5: 31.22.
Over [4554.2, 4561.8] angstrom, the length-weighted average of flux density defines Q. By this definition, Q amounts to 34.4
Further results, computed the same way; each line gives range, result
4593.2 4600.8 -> 34.6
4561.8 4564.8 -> 35.6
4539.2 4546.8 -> 34.1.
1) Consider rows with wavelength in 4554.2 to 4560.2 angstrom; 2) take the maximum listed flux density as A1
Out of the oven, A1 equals 35.24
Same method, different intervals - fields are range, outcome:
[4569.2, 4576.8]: 38.08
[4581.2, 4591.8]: 35.62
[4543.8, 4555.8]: 34.42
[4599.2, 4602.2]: 33.26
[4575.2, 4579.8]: 37.36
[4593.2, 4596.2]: 36.65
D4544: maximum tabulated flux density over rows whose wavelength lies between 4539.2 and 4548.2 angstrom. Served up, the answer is 36.51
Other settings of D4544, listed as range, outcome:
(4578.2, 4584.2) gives 36.09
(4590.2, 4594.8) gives 35.3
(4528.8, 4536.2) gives 32.22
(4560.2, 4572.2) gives 36.21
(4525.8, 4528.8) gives 31.68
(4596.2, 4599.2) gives 34.93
